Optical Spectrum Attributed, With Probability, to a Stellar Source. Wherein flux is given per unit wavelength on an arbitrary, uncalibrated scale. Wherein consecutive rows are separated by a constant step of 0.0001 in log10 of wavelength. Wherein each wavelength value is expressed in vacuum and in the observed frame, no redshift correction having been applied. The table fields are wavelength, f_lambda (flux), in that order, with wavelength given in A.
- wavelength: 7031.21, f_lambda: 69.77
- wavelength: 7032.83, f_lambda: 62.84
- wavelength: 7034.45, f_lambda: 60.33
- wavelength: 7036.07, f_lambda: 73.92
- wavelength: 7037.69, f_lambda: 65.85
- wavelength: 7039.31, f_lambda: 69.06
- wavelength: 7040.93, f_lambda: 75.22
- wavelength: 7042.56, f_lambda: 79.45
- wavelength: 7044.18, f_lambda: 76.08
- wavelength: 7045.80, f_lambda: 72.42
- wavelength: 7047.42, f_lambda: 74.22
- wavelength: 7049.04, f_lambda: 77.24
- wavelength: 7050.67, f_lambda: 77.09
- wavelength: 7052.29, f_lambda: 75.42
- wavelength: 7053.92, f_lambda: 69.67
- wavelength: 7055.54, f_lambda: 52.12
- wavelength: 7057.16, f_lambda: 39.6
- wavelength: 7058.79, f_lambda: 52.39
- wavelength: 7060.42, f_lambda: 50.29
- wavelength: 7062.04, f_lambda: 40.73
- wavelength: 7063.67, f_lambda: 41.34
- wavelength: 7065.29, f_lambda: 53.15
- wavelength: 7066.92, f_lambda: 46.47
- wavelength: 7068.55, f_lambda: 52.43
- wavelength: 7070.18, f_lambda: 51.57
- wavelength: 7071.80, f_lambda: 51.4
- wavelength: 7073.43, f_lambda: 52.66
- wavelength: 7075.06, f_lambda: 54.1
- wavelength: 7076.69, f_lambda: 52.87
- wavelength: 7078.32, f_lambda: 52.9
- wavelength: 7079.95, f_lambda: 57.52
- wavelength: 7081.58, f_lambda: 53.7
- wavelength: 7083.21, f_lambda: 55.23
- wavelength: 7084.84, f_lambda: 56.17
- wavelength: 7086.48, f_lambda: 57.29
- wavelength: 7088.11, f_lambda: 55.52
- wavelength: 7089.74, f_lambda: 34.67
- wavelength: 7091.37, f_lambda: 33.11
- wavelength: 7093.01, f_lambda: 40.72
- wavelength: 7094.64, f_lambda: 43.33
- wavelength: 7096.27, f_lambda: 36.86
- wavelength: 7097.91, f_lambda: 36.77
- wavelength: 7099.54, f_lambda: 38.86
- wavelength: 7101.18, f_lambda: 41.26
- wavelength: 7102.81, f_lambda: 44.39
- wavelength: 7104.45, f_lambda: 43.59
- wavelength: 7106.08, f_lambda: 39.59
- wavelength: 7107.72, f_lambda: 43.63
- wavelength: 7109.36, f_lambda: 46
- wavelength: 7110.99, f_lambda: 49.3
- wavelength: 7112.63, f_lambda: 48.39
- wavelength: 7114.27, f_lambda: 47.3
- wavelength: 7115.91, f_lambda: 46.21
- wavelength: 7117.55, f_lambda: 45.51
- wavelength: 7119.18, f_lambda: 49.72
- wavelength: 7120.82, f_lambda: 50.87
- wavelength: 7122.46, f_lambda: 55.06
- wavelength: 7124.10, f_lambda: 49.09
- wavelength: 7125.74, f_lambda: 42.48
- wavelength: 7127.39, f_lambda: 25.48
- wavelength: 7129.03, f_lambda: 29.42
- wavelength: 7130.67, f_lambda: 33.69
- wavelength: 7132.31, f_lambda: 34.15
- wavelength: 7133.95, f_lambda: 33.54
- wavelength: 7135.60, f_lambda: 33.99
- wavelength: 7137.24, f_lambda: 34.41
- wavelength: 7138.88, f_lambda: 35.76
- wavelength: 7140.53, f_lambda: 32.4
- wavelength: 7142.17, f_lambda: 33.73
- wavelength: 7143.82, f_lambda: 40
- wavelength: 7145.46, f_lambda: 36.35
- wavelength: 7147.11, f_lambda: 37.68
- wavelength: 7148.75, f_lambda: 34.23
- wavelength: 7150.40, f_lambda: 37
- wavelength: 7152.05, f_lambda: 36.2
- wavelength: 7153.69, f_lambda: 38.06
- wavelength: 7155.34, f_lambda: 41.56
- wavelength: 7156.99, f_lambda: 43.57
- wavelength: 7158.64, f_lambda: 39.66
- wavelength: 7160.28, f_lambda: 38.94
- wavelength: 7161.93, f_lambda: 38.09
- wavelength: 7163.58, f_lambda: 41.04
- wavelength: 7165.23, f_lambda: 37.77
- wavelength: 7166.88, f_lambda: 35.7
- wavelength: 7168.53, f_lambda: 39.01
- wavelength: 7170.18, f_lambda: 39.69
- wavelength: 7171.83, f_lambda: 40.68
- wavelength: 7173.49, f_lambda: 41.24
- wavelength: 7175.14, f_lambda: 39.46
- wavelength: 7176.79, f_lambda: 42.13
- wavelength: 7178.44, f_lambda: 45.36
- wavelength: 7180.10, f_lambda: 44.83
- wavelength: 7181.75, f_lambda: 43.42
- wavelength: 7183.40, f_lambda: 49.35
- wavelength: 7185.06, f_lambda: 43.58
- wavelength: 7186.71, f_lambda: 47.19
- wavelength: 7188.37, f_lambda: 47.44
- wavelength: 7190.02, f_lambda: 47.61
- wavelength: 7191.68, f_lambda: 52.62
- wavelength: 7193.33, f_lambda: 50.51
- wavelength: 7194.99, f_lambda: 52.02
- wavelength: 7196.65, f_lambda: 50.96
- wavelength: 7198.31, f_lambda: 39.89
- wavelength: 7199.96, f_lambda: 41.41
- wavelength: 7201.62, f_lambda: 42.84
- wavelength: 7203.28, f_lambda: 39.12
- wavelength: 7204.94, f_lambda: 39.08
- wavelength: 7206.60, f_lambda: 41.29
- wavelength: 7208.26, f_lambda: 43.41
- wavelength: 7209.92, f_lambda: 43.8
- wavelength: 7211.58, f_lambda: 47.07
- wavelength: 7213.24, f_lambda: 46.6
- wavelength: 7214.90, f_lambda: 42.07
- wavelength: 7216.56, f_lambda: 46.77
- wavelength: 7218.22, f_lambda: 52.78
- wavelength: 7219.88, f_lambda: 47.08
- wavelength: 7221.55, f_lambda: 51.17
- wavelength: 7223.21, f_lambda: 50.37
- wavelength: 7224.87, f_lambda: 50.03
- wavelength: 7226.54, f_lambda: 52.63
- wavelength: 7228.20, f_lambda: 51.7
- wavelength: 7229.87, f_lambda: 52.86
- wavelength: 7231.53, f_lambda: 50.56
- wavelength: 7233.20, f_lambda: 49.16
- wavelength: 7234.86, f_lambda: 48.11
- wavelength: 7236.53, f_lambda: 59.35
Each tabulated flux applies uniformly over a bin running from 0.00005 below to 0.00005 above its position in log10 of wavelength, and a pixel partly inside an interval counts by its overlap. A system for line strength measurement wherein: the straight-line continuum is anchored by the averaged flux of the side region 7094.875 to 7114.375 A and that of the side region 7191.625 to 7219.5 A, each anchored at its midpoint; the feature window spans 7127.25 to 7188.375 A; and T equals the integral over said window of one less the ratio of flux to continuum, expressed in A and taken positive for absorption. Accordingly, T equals 7.7 A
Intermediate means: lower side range 42.9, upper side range 45.3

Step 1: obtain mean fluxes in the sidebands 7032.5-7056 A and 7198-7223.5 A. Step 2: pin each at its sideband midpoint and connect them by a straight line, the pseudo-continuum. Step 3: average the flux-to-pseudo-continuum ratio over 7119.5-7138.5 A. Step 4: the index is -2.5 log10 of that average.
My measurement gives 0.44 mag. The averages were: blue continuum 71.2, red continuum 44.7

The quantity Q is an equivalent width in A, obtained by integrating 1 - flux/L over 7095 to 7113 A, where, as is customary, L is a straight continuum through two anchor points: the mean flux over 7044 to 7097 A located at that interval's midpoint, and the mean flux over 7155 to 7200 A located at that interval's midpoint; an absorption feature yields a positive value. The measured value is 2.9 A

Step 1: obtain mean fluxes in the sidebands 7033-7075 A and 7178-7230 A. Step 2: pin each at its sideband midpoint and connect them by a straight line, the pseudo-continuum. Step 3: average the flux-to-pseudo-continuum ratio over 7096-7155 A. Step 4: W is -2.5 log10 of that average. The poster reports 0.33 mag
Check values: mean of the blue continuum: 61.1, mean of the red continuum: 46.7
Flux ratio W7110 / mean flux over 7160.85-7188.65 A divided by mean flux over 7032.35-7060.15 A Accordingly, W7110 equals 0.62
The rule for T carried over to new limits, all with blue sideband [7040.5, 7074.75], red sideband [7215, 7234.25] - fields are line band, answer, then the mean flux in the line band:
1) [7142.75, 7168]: 7.4 A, 38.4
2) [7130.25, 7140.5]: 3.9 A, 34.1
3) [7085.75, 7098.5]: 3.4 A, 42.3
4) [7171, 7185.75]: 2.6 A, 43.3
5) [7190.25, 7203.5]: 1.3 A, 46.5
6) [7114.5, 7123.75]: 1.1 A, 49.3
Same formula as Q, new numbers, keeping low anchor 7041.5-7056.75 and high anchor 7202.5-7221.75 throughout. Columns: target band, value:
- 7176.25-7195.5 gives 0.76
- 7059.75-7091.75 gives 8.06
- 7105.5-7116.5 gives 2.79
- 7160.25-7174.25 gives 3.51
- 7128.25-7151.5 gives 9.00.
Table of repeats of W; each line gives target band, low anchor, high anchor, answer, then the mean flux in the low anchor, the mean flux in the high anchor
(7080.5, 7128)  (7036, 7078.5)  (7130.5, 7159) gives 0.04 mag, 60.2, 36.5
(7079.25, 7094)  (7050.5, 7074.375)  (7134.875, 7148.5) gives -0.03 mag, 53.1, 35.5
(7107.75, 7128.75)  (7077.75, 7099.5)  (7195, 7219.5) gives 0.01 mag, 46.8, 44.4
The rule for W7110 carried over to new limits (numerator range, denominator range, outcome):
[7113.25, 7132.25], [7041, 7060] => 0.63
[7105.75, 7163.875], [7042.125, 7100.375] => 0.74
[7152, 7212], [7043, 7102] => 0.81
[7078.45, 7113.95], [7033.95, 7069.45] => 0.73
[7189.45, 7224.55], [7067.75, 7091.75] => 0.89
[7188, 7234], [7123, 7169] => 1.28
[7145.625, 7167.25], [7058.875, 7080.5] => 0.76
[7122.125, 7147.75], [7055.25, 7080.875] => 0.73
